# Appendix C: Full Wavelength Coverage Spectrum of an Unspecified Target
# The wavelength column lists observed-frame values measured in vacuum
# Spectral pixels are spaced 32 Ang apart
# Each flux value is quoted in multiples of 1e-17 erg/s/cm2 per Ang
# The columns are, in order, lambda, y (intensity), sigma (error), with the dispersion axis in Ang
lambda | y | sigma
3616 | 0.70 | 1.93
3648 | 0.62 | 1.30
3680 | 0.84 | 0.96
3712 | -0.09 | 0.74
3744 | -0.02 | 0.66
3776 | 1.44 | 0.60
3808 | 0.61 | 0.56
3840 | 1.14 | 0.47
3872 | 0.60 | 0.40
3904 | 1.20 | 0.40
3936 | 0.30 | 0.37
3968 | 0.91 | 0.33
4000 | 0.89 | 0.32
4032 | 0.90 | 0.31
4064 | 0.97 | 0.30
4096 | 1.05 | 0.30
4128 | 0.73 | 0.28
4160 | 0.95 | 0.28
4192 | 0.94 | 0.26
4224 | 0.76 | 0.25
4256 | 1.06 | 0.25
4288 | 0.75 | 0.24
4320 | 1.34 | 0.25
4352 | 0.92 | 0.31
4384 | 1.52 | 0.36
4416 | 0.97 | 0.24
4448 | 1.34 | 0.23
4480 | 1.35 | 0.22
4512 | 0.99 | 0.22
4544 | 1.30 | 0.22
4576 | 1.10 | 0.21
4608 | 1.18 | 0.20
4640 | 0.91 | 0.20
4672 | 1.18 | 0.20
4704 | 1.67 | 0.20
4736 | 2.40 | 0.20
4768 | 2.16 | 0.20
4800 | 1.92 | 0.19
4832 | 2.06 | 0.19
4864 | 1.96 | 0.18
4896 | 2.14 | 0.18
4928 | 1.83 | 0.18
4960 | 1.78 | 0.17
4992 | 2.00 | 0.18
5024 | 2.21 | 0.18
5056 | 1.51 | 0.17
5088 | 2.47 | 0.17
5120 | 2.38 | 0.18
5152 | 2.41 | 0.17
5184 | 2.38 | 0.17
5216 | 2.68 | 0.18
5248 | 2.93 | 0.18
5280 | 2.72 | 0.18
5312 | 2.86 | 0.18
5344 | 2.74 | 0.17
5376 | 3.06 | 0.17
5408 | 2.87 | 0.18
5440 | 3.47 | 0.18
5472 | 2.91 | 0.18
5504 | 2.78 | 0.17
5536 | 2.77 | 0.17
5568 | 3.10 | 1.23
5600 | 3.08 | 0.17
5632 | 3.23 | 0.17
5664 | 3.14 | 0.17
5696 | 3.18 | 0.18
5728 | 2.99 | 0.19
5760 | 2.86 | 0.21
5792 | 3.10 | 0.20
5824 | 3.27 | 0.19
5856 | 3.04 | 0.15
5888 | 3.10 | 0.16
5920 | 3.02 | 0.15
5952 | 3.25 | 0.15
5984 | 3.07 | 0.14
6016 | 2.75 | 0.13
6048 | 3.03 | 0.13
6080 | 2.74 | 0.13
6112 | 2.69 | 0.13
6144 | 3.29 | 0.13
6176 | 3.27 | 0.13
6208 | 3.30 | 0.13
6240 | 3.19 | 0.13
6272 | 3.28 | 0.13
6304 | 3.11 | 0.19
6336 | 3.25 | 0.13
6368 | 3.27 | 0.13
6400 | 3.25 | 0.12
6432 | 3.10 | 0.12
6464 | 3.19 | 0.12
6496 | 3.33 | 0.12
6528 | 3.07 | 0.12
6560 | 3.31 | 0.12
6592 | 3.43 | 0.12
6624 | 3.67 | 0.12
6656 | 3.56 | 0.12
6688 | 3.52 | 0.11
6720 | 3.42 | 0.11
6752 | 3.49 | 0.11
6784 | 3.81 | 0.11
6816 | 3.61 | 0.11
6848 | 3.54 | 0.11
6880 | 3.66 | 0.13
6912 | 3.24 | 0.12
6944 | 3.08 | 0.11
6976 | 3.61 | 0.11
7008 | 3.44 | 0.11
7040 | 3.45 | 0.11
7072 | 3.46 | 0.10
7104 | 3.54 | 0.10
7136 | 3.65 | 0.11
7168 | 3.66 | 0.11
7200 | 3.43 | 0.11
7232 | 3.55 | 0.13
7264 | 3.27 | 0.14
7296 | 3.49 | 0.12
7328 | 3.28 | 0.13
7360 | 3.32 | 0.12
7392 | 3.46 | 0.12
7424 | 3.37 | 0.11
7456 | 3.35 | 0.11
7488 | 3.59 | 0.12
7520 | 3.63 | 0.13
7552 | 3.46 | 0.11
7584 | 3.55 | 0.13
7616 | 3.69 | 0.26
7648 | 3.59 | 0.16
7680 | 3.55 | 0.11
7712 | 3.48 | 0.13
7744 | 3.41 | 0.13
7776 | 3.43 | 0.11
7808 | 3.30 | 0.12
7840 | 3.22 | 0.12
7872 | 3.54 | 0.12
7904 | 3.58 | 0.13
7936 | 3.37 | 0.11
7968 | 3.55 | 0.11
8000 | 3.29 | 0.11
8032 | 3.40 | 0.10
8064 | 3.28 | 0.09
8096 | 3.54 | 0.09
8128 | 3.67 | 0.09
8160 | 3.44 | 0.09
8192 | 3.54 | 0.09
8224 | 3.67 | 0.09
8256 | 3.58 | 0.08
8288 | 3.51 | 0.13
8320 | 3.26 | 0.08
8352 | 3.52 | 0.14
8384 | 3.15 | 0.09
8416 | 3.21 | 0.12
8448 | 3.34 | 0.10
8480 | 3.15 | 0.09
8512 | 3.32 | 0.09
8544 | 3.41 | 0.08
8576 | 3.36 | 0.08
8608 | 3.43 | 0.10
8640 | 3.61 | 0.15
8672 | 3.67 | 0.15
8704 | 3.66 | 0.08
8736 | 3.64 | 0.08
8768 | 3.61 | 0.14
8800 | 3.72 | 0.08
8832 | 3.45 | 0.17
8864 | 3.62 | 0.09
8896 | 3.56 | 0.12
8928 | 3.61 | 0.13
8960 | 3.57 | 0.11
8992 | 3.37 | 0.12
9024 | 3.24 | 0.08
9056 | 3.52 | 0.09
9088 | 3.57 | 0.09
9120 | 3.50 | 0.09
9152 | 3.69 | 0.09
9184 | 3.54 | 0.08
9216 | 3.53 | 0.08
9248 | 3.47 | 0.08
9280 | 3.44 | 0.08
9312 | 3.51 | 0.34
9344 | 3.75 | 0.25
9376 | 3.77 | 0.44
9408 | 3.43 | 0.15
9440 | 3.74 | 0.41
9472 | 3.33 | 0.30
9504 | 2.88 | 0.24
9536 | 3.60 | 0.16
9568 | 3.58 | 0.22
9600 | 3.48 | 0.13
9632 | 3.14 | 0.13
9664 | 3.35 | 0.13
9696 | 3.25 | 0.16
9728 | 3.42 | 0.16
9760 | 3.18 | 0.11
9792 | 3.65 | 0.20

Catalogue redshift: 0.176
